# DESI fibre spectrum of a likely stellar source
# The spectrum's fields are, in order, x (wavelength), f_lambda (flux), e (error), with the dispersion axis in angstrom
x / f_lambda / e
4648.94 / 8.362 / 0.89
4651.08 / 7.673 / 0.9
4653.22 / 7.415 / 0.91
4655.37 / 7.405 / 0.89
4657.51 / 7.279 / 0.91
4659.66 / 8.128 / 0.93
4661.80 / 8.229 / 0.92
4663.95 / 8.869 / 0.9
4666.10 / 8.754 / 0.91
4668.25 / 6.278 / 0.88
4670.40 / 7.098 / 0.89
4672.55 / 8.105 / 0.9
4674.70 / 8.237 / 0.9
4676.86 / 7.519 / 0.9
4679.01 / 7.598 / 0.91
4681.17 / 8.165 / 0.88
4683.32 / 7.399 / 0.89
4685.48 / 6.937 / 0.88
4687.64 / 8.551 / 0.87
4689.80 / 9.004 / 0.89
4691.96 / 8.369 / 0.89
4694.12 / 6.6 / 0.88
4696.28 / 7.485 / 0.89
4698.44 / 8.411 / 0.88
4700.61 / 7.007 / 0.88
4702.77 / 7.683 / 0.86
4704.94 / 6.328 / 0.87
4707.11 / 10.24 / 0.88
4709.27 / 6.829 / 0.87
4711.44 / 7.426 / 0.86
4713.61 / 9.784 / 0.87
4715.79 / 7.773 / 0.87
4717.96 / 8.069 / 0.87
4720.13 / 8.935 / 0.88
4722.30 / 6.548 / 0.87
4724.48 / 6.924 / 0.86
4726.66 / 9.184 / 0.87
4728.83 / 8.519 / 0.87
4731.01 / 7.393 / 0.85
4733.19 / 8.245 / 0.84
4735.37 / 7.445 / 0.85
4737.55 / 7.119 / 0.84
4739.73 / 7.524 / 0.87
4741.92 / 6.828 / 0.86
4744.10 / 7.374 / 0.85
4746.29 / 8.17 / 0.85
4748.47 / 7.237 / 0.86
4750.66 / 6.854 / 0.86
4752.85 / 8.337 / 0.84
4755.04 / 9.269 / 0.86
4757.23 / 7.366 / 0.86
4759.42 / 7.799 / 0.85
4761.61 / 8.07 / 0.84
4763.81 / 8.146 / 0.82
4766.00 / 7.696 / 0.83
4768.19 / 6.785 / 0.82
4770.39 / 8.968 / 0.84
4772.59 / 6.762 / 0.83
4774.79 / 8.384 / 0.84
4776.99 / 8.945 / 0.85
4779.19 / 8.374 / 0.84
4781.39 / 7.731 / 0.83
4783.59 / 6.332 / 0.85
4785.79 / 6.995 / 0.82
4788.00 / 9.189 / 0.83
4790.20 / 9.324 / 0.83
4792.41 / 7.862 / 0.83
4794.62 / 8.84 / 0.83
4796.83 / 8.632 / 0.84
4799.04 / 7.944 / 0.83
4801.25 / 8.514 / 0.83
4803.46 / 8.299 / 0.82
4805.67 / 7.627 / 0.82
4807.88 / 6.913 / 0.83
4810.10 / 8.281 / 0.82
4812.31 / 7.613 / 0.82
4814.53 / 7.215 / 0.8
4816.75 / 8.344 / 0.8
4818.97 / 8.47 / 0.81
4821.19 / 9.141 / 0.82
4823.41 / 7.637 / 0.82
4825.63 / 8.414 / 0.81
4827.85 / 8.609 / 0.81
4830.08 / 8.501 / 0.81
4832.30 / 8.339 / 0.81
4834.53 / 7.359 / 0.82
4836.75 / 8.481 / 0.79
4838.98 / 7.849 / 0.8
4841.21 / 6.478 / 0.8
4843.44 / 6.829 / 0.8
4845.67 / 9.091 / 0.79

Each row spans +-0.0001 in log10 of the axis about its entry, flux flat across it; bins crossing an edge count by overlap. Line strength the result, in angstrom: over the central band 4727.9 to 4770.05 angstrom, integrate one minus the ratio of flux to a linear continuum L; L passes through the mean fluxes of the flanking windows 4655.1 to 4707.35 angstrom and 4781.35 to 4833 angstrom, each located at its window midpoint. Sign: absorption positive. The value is 1.4 angstrom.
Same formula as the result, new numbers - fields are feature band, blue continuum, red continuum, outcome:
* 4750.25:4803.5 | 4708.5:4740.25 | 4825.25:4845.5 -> -1.2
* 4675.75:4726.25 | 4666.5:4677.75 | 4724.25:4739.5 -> -0.9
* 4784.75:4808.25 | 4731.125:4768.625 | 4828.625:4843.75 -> -1.6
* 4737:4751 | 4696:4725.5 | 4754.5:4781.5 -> 1.1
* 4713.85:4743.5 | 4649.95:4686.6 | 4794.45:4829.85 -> 0.4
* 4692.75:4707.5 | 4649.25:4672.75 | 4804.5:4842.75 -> 0.4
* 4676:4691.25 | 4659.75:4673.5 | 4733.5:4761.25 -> -0.1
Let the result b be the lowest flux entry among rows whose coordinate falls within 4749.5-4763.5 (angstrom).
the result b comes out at 6.854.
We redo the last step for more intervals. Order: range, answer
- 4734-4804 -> 6.332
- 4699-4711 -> 6.328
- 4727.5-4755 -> 6.828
